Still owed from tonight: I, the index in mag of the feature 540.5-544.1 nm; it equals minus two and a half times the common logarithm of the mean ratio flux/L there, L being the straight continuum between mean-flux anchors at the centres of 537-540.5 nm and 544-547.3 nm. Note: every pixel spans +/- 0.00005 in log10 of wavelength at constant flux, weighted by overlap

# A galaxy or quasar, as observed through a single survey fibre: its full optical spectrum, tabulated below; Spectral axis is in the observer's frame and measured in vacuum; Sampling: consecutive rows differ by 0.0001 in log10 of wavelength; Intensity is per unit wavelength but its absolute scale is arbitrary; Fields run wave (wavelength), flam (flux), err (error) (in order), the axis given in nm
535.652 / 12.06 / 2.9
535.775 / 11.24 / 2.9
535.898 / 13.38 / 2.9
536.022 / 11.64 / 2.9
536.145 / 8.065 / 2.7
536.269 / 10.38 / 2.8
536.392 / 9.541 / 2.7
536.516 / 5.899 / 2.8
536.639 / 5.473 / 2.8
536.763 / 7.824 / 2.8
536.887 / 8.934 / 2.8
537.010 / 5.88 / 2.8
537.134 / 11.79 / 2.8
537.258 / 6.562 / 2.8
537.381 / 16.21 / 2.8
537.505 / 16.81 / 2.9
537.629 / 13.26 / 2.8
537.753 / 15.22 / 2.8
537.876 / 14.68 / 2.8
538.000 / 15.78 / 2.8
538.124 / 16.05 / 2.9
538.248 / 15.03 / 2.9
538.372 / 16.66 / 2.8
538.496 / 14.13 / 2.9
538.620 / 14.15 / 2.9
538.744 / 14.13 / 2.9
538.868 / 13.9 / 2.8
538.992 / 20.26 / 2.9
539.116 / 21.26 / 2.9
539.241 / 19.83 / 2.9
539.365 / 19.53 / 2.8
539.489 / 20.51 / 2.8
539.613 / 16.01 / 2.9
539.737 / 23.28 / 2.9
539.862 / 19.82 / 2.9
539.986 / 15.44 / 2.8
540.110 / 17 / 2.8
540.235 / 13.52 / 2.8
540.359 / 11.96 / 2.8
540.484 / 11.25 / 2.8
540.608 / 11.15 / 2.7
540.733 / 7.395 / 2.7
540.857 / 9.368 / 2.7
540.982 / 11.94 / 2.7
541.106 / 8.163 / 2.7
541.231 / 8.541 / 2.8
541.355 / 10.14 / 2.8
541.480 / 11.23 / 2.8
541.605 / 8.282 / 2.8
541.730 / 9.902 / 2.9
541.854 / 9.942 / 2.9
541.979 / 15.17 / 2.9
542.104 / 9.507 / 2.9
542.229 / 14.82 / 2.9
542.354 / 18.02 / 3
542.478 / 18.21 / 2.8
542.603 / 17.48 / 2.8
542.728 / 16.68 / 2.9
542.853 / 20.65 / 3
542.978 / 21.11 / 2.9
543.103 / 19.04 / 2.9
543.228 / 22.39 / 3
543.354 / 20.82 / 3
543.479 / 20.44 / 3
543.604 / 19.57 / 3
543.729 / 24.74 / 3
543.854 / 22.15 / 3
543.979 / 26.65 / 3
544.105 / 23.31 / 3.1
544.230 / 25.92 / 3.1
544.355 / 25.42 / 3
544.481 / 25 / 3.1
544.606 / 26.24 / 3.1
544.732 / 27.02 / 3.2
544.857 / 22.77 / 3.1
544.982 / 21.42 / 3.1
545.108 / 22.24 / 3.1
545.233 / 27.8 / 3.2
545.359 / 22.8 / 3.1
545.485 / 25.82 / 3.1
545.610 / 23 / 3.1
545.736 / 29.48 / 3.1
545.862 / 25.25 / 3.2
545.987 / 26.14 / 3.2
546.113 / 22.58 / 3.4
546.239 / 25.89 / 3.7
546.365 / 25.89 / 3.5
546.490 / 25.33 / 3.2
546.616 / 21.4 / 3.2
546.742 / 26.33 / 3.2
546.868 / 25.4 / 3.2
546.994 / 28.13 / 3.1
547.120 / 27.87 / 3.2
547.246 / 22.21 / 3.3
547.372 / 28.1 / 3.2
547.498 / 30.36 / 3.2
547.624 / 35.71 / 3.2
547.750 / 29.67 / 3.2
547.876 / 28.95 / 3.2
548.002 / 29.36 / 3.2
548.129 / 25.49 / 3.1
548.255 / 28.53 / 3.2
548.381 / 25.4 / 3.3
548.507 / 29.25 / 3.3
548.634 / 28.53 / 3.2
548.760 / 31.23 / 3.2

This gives 0.320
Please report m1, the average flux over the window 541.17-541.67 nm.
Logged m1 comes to 9.55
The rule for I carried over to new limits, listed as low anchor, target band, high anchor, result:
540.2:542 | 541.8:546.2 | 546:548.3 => -0.19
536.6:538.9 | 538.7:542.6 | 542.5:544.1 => 0.17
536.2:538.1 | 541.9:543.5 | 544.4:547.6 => 0.13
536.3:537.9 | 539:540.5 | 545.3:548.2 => -0.20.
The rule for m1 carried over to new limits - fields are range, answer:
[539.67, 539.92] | 21.4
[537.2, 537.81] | 13.6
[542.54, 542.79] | 17.1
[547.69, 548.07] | 29.2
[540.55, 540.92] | 9.27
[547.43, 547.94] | 31.2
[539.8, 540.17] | 17.5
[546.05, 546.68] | 24.2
